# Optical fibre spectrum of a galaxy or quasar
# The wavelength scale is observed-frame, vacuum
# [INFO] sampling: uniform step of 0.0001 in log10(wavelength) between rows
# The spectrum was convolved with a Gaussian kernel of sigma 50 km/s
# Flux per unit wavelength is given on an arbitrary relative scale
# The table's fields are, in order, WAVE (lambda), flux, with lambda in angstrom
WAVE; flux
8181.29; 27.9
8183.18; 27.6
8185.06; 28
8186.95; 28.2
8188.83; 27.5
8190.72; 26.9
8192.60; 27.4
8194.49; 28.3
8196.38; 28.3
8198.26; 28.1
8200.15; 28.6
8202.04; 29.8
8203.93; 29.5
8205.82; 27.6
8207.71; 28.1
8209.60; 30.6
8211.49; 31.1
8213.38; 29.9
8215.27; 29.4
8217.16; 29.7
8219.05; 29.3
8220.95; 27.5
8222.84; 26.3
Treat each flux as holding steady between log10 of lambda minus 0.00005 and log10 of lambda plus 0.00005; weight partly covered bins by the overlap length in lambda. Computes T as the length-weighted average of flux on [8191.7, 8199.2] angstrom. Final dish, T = 28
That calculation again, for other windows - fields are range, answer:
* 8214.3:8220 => 29.5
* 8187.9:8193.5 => 27.3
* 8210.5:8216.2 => 30.2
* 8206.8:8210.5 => 29.3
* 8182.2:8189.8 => 27.8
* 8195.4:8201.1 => 28.3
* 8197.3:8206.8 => 28.7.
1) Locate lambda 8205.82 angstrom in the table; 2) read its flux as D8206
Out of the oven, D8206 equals 27.6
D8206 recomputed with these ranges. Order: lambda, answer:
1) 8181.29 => 27.9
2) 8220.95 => 27.5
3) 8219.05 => 29.3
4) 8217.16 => 29.7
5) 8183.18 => 27.6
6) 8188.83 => 27.5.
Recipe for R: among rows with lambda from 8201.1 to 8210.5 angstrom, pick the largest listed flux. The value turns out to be 30.6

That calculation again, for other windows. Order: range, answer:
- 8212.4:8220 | 29.9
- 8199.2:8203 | 29.8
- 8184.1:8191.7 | 28.2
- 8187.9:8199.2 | 28.3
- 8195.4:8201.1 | 28.6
